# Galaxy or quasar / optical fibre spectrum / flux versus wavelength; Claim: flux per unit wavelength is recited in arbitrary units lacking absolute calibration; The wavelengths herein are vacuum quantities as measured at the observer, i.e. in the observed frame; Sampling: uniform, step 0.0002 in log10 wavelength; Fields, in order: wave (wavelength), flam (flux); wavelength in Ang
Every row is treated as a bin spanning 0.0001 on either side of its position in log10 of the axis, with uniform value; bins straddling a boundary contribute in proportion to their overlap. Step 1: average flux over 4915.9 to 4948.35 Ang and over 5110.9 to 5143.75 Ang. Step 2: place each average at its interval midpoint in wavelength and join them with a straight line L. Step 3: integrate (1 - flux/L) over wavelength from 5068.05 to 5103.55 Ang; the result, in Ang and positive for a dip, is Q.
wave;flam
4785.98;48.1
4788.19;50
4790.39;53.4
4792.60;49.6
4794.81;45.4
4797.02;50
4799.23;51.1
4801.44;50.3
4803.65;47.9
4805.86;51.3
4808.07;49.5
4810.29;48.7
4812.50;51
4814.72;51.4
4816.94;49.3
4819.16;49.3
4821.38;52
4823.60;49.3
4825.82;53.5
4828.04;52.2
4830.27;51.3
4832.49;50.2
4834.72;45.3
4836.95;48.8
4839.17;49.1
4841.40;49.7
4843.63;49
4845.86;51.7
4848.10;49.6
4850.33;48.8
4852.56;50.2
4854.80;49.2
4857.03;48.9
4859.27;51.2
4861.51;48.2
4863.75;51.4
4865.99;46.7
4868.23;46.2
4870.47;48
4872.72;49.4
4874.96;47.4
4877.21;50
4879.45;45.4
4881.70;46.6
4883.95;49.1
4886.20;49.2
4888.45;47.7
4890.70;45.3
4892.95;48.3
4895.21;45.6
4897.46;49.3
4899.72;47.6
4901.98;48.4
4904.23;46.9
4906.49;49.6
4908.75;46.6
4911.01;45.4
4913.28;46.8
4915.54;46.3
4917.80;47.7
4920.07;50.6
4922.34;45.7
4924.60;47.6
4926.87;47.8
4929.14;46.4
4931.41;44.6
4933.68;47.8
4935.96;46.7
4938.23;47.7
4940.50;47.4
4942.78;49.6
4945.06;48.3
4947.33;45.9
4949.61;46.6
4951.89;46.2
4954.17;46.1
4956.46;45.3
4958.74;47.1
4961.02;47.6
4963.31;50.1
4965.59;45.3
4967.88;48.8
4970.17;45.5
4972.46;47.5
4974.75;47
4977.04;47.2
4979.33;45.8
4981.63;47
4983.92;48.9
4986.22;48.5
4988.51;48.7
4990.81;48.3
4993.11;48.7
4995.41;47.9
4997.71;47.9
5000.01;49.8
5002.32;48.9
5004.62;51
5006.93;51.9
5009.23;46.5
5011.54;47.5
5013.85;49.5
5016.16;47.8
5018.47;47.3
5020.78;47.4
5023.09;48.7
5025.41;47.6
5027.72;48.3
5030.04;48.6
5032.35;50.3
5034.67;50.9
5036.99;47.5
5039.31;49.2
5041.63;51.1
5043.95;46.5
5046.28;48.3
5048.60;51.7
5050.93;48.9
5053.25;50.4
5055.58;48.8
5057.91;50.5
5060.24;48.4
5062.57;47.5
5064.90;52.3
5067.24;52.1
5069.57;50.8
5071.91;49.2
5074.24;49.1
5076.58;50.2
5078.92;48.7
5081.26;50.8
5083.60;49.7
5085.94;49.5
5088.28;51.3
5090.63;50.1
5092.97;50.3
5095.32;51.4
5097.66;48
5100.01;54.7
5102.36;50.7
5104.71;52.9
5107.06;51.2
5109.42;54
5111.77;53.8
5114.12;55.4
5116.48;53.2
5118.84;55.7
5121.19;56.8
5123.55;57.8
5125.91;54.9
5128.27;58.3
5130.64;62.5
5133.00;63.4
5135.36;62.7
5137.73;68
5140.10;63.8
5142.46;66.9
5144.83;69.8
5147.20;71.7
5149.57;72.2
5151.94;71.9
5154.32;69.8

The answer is 4.2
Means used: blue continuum 47.4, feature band 50.3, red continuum 59.6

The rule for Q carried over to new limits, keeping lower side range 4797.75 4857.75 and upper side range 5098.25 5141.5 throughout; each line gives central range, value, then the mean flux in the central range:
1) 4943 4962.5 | 2.3 Ang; 46.8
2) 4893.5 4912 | 1.5 Ang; 47.5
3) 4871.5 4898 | 1.9 Ang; 47.7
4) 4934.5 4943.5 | 0.8 Ang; 47.7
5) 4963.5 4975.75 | 1.5 Ang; 47.1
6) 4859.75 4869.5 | 0.5 Ang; 48.3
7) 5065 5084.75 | 2.1 Ang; 50.2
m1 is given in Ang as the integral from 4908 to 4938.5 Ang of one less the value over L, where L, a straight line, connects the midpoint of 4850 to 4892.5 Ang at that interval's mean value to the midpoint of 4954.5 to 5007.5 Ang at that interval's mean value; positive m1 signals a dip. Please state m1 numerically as 0.8 Ang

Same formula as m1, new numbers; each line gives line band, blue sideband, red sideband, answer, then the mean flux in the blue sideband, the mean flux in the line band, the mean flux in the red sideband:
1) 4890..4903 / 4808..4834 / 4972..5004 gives 0.5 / 50.6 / 47.5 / 48.1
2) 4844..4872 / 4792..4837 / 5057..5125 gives 0.6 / 49.9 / 49.2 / 51.6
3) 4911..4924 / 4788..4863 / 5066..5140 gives 1.0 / 49.9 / 47.2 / 53.9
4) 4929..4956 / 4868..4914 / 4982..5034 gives 0.6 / 47.6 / 46.9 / 48.6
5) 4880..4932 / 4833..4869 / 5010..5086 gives 1.8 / 49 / 47.4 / 49.2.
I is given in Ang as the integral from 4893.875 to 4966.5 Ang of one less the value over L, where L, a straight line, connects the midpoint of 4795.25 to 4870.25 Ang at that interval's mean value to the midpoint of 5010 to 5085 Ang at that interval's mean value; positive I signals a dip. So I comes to 3.3 Ang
